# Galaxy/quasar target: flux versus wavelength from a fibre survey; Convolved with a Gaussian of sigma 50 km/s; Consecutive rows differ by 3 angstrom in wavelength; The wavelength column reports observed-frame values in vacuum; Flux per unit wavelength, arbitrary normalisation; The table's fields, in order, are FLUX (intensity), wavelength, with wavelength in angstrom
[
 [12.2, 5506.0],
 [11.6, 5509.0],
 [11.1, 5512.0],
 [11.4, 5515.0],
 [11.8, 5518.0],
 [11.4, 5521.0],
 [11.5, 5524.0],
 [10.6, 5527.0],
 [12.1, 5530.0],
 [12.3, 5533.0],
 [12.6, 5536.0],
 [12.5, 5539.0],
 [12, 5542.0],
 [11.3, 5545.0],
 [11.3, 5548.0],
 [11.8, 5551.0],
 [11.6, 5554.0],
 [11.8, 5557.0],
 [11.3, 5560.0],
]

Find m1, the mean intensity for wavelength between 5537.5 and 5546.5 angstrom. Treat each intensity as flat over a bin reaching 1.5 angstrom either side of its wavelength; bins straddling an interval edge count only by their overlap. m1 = 11.9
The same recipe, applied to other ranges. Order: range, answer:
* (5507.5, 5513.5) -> 11.3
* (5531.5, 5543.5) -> 12.3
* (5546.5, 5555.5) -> 11.6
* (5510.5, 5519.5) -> 11.4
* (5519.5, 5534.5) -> 11.6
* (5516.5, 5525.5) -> 11.6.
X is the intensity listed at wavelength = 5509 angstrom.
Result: 11.6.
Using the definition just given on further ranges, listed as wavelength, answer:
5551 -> 11.8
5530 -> 12.1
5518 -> 11.8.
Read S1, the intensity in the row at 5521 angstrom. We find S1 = 11.4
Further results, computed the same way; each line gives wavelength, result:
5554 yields 11.6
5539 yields 12.5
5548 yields 11.3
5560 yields 11.3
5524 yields 11.5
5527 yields 10.6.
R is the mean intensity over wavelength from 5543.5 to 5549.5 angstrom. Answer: 11.3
